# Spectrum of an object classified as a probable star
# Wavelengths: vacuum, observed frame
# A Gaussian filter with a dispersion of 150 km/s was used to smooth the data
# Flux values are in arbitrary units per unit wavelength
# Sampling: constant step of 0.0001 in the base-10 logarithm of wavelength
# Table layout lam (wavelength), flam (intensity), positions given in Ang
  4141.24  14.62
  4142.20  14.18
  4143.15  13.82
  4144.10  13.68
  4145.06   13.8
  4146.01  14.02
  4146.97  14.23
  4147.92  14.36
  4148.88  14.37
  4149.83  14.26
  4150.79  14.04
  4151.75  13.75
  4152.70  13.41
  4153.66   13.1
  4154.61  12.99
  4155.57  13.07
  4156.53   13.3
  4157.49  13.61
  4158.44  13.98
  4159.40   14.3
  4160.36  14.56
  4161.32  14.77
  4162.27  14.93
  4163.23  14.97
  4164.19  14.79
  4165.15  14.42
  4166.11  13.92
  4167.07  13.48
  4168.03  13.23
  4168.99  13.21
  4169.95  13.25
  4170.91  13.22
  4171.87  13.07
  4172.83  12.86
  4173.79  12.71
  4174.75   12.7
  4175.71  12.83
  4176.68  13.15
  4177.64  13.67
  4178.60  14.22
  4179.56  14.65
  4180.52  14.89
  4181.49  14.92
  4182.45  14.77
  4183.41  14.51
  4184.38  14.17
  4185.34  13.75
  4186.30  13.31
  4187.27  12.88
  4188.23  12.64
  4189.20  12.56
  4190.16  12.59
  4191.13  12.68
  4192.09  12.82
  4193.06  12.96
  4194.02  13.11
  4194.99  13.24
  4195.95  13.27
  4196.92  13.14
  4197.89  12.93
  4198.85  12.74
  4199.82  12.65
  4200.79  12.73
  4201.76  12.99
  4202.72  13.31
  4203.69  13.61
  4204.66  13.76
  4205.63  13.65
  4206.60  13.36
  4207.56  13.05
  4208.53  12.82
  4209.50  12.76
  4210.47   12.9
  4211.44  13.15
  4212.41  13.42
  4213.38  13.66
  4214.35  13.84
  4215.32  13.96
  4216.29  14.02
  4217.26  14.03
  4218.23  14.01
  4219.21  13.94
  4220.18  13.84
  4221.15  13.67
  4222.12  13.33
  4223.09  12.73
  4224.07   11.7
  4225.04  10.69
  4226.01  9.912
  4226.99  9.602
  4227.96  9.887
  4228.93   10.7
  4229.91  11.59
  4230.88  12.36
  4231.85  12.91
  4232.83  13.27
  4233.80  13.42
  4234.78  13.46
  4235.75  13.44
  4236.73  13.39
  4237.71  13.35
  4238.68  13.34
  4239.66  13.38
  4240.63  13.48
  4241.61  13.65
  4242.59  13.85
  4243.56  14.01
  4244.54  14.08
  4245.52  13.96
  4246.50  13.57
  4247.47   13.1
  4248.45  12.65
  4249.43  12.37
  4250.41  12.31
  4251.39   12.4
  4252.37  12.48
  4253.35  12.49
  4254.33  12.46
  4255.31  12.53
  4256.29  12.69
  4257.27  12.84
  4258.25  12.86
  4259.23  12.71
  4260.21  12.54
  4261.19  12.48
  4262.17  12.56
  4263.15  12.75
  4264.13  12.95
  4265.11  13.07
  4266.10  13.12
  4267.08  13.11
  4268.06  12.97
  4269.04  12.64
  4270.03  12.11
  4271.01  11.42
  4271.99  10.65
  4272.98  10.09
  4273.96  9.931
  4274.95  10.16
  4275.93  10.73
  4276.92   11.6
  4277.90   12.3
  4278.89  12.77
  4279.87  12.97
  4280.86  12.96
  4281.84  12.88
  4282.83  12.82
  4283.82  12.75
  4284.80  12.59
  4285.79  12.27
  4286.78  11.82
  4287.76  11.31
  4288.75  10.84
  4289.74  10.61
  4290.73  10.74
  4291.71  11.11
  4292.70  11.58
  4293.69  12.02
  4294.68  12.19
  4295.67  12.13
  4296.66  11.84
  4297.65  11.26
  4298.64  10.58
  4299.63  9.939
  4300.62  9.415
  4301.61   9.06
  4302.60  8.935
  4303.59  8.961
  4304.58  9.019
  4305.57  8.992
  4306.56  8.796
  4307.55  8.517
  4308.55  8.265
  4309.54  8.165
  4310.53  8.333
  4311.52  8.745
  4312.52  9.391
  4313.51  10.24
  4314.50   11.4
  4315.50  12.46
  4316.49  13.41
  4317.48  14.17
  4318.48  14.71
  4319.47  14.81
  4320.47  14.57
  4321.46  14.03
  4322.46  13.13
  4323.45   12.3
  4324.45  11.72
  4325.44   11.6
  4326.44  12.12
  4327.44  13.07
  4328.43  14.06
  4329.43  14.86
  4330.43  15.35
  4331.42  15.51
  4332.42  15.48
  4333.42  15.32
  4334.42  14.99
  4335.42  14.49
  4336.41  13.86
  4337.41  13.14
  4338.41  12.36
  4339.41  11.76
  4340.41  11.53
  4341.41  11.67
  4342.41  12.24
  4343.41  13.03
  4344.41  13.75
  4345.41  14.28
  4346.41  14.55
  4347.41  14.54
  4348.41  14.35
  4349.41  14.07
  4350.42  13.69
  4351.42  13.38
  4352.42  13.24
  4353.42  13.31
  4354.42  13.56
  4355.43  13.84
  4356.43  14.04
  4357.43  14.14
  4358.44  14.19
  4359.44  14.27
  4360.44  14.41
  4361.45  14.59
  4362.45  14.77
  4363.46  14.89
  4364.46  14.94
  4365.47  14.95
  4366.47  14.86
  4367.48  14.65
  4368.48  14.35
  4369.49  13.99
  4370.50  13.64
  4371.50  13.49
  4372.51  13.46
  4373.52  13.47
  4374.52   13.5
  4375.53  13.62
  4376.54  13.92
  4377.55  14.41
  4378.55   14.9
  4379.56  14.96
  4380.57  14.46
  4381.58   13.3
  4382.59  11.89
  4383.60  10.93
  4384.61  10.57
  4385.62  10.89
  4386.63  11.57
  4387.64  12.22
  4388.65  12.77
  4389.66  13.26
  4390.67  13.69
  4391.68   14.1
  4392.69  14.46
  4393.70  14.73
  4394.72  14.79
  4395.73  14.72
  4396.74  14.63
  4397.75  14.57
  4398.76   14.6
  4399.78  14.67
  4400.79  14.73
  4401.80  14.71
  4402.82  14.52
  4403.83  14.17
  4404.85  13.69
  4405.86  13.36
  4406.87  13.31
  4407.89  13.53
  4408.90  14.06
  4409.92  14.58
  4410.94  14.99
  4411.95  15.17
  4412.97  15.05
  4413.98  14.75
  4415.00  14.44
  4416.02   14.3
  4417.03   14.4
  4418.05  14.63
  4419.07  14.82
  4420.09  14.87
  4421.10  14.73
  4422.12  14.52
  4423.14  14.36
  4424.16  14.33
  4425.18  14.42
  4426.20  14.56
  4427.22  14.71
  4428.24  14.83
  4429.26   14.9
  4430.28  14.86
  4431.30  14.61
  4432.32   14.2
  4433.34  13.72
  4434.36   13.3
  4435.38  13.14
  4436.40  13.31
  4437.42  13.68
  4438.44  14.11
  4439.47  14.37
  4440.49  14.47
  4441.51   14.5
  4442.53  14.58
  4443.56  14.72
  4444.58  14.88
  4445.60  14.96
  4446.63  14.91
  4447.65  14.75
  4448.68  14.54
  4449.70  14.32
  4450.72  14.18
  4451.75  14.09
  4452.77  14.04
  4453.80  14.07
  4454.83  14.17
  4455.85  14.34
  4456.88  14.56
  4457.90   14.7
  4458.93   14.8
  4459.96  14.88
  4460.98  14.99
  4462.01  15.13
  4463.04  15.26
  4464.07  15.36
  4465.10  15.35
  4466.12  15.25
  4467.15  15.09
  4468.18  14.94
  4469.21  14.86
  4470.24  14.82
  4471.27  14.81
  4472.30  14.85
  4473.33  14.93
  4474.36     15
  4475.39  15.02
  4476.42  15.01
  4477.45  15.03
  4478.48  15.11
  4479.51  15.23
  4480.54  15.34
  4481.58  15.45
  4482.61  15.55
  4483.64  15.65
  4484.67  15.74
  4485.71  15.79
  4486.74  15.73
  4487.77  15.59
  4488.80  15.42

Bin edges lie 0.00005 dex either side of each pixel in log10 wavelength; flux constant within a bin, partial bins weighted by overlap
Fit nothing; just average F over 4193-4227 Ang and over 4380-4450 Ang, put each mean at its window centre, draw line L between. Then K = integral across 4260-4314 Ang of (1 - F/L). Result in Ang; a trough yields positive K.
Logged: 9.3 Ang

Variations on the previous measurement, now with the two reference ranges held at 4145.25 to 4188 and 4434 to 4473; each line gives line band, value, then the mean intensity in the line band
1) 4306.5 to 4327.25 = 3.88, 11.5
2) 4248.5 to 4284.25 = 4.54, 12.3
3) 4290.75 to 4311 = 6.00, 9.98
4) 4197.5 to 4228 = 2.20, 12.9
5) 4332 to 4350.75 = 0.85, 13.6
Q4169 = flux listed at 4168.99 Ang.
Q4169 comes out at 13.21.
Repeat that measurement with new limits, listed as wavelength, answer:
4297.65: 11.26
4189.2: 12.56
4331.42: 15.51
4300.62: 9.415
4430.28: 14.86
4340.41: 11.53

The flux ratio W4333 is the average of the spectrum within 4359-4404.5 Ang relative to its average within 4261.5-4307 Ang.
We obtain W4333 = 1.22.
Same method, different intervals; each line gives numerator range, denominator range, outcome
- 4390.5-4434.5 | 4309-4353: 1.11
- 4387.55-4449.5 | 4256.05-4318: 1.27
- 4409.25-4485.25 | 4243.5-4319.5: 1.26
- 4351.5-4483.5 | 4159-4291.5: 1.11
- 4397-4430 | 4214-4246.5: 1.12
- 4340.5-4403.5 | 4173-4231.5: 1.06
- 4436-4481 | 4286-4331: 1.30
